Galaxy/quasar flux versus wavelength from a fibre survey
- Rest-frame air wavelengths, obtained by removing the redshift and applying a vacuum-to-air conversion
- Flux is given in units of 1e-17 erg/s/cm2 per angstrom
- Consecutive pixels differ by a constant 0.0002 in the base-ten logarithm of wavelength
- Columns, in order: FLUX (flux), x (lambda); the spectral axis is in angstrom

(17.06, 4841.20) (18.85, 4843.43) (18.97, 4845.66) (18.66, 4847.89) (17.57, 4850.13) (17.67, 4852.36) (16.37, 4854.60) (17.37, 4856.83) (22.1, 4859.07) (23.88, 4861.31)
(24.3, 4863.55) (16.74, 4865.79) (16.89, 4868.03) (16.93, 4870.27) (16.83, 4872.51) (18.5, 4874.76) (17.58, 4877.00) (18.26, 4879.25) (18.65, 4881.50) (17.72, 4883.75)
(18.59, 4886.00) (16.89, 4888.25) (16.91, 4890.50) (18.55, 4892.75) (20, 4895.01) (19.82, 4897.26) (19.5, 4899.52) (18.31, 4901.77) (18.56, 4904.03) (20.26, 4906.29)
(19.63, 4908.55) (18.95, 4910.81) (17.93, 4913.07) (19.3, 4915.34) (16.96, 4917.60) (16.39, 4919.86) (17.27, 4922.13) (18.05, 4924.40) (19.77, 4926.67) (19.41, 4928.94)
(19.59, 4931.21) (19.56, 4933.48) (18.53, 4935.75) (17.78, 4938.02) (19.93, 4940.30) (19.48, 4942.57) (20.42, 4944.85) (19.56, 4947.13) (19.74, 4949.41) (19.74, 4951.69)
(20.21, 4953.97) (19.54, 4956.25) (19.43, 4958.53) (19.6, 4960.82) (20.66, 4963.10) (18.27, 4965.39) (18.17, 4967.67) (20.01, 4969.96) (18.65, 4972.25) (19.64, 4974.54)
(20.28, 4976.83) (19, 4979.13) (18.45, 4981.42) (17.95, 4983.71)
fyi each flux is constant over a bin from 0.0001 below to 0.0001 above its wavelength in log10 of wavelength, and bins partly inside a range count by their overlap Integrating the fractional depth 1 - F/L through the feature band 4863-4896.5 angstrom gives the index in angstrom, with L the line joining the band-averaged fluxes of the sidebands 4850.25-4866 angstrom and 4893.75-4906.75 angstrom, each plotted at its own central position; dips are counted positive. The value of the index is 2.46 angstrom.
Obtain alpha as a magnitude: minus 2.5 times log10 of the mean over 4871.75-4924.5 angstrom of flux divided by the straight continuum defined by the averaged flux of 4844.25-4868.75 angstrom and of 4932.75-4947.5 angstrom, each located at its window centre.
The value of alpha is 0.053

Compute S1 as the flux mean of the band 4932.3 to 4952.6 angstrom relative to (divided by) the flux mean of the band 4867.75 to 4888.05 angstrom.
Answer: 1.09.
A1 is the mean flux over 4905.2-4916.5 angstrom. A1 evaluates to 19.2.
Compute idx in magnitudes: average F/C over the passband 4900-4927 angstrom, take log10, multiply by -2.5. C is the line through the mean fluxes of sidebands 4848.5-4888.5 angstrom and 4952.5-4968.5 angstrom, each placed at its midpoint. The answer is 0.03 mag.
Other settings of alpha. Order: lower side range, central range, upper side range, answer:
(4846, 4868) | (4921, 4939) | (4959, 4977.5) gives 0.03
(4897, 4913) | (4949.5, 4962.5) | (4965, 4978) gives -0.03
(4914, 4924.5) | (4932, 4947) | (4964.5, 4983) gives -0.07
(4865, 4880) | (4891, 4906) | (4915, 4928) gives -0.08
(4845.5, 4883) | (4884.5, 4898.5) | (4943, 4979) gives 0.03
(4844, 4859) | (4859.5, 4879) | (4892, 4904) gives -0.03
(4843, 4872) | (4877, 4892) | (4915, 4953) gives 0.06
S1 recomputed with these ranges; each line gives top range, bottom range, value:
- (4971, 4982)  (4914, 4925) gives 1.10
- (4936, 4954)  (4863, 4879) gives 1.08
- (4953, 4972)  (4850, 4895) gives 1.05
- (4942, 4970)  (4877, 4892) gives 1.10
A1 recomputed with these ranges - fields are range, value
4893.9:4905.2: 19.2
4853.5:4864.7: 20.8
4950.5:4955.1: 20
